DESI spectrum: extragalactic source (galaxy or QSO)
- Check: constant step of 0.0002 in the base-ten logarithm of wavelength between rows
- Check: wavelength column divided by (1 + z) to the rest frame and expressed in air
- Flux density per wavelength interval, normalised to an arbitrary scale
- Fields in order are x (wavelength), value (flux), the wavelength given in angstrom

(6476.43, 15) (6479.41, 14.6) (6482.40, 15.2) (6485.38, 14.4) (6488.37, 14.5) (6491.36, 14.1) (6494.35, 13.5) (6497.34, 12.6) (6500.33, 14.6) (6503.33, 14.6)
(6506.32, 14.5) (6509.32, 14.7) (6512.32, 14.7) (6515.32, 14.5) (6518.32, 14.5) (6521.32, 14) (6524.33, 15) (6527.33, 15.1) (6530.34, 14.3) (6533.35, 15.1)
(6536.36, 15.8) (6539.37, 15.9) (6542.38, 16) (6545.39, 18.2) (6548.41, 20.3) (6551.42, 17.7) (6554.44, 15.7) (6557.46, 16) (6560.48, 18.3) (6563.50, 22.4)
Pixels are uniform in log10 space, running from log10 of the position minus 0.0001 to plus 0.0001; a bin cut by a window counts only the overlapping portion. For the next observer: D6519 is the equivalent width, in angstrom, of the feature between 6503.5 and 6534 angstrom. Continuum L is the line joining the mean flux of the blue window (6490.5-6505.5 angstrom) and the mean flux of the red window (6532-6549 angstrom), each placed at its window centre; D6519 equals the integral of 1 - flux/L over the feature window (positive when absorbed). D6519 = 1.3 angstrom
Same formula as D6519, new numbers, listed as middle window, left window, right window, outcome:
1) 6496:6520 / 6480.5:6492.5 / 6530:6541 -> 0.93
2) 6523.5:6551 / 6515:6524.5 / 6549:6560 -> -0.95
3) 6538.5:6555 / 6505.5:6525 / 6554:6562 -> -1.26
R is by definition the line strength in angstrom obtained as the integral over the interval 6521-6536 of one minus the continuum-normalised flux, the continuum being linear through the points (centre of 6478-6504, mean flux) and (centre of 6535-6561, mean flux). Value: 1.2 angstrom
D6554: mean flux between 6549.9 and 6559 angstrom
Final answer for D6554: 16.5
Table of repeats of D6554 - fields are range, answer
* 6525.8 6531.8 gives 14.7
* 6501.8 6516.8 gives 14.6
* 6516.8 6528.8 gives 14.7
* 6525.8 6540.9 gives 15.2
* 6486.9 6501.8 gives 13.9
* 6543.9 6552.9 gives 18.7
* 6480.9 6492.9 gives 14.5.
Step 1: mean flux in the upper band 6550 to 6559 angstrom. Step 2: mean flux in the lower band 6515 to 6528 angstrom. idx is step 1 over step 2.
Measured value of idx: 1.1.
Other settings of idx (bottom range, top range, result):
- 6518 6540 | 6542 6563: 1.19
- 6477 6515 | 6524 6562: 1.15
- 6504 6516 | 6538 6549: 1.19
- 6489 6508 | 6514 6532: 1.04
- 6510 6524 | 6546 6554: 1.27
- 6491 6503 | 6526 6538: 1.10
